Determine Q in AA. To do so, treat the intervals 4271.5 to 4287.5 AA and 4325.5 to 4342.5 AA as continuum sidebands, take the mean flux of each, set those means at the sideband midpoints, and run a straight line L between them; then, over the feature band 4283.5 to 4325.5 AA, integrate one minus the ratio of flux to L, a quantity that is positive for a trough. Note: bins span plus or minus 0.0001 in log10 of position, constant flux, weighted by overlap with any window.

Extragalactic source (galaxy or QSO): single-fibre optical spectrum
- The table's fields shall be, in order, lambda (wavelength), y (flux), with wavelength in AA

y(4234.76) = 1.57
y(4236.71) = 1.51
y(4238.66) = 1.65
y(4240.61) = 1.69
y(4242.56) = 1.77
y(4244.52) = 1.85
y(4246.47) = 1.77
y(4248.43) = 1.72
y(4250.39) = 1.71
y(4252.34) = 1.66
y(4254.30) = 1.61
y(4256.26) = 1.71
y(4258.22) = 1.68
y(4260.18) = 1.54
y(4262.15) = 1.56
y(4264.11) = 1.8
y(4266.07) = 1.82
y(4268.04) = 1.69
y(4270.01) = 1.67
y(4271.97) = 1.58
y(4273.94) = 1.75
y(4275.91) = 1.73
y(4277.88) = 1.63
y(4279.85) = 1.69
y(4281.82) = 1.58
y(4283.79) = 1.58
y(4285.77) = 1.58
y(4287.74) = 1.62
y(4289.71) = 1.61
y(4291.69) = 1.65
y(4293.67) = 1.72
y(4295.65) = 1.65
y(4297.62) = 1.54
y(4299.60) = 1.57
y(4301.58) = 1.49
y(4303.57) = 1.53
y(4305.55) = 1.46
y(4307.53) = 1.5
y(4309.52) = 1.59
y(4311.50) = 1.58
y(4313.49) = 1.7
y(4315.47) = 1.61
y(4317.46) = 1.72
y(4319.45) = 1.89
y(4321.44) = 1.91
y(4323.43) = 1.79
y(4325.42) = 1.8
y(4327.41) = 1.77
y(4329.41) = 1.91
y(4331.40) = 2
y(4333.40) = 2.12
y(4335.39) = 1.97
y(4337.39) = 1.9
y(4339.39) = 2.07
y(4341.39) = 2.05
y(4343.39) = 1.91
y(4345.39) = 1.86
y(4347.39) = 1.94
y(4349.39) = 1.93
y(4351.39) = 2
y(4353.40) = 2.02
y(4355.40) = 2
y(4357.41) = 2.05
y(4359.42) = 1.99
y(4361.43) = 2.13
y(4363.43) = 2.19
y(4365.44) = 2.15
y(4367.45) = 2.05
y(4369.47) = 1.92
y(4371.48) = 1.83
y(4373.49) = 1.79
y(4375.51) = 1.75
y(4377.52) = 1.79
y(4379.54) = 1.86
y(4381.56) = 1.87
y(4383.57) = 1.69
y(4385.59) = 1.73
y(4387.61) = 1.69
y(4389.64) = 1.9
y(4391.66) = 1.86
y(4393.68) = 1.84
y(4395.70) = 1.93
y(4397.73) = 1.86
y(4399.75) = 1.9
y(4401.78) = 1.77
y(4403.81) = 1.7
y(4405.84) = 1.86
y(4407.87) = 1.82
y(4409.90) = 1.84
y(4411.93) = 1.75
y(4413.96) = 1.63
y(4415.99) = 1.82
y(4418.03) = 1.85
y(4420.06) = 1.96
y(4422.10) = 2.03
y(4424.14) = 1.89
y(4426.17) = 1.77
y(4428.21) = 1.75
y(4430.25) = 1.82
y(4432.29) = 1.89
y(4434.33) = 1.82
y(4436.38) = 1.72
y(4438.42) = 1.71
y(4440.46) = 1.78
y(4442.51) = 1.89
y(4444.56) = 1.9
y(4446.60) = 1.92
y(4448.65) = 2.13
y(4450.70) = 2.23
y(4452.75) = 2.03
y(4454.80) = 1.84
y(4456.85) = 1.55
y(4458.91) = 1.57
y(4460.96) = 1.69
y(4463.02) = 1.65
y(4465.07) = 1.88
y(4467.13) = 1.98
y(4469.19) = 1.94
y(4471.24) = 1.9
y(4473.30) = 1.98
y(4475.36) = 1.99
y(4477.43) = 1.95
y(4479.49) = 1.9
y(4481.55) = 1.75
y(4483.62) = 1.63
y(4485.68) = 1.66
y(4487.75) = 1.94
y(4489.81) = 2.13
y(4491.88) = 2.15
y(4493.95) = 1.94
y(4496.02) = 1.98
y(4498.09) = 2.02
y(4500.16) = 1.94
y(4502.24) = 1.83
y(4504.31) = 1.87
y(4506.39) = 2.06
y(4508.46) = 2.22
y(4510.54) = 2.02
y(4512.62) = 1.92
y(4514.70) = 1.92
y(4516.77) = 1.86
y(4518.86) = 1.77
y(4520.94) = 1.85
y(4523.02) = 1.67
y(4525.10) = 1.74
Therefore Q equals 3.53 AA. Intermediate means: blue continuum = 1.64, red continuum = 1.96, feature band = 1.64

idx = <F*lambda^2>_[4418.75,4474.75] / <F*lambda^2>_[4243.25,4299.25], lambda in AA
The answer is 1.2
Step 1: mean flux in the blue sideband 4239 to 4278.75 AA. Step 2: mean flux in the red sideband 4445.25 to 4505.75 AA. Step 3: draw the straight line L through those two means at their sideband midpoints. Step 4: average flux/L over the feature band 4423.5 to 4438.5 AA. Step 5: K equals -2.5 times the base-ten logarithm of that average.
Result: 0.03 mag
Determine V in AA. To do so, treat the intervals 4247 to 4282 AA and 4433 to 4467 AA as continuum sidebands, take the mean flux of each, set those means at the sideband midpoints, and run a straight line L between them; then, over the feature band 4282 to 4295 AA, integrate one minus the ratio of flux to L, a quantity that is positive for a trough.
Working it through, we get 0.6 AA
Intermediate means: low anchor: 1.68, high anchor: 1.84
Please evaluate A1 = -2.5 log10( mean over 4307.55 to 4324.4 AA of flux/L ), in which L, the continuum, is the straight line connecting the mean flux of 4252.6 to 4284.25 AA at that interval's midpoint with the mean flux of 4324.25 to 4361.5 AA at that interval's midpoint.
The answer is 0.09 mag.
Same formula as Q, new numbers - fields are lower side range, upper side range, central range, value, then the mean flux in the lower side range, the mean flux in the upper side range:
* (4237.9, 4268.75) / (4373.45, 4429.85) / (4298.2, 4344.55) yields -0.5 AA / 1.7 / 1.82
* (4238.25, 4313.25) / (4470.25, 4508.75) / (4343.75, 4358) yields -1.8 AA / 1.65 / 1.93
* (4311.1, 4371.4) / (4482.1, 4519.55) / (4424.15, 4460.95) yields 1.8 AA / 1.93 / 1.94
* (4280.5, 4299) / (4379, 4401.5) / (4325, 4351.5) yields -3.5 AA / 1.62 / 1.83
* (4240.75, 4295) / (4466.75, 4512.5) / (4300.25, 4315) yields 1.5 AA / 1.68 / 1.94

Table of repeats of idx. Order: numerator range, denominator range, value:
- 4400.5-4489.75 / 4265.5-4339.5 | 1.15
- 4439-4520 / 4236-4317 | 1.27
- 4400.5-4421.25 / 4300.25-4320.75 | 1.17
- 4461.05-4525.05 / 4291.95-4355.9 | 1.14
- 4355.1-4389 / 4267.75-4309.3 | 1.23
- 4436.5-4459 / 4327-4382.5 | 1.00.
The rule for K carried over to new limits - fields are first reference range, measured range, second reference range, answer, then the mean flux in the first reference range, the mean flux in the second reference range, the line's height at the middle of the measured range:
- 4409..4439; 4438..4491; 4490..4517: 0.02 mag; 1.82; 1.99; 1.9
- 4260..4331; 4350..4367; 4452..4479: -0.19 mag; 1.67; 1.84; 1.73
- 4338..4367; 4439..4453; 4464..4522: -0.01 mag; 2.02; 1.93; 1.96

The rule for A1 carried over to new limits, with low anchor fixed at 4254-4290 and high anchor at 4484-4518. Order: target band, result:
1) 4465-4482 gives 0.00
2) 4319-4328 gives -0.07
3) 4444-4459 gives -0.01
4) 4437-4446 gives 0.03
